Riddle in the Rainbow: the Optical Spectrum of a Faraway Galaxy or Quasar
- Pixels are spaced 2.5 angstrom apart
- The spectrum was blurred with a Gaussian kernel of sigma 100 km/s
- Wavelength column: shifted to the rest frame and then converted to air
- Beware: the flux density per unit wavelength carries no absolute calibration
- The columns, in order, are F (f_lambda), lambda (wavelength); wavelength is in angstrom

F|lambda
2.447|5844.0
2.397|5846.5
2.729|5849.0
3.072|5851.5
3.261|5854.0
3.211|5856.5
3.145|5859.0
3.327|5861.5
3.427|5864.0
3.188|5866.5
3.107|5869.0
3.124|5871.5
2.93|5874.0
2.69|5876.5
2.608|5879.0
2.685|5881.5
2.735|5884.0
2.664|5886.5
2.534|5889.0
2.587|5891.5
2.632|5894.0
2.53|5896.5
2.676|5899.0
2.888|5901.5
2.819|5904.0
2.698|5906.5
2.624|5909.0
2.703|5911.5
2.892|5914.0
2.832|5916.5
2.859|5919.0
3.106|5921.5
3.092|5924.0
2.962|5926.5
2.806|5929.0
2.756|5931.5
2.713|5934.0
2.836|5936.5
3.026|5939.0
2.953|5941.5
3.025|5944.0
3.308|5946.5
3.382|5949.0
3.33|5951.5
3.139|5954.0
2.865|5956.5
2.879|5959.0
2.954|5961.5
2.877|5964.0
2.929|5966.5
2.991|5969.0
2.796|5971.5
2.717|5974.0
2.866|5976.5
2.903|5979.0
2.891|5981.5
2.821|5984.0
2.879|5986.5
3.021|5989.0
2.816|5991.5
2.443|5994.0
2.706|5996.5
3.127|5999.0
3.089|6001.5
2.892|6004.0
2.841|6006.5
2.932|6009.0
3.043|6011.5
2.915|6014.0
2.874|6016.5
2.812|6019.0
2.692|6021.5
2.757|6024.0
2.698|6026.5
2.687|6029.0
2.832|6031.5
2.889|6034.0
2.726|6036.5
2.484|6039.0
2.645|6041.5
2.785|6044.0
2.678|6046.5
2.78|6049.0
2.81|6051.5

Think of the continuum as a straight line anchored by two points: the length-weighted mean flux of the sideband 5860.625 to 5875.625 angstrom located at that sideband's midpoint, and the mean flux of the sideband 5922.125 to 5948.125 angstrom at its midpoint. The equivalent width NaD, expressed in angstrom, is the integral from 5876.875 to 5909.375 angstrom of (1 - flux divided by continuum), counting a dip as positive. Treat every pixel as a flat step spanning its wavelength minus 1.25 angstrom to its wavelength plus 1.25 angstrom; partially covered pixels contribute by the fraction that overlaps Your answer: 4.4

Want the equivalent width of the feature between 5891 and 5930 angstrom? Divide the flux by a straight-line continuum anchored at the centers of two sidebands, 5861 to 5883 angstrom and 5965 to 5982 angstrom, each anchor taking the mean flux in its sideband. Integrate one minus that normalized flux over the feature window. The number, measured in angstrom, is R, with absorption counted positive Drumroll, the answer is 1.97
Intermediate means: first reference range 3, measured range 2.8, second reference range 2.87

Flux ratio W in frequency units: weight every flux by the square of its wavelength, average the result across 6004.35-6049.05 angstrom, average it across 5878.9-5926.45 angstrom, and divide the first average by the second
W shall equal 1.05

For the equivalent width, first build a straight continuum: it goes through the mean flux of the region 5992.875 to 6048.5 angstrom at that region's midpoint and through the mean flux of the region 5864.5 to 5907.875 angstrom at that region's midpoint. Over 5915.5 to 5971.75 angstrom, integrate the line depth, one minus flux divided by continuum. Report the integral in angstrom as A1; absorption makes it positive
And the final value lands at -3.8 angstrom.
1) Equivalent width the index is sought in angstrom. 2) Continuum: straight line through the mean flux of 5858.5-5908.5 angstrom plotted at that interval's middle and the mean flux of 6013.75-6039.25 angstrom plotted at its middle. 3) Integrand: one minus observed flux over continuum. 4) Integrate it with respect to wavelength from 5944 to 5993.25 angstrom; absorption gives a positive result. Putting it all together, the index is -2.9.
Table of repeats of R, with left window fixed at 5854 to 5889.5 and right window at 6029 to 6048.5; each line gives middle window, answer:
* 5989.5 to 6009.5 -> -0.6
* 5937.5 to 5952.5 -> -1.6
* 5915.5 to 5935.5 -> 0.0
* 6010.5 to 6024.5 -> -0.5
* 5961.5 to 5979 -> -0.3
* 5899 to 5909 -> 0.6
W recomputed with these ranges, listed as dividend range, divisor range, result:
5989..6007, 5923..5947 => 0.99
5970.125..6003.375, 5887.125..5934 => 1.05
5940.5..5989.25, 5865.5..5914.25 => 1.11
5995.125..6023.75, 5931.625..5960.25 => 0.98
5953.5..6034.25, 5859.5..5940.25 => 1.04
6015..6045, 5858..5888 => 0.98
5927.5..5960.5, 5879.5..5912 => 1.14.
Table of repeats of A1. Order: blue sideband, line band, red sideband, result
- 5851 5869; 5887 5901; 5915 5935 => 2.0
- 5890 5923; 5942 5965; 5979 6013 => -2.1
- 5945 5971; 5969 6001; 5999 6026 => 1.4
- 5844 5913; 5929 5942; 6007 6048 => -0.1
